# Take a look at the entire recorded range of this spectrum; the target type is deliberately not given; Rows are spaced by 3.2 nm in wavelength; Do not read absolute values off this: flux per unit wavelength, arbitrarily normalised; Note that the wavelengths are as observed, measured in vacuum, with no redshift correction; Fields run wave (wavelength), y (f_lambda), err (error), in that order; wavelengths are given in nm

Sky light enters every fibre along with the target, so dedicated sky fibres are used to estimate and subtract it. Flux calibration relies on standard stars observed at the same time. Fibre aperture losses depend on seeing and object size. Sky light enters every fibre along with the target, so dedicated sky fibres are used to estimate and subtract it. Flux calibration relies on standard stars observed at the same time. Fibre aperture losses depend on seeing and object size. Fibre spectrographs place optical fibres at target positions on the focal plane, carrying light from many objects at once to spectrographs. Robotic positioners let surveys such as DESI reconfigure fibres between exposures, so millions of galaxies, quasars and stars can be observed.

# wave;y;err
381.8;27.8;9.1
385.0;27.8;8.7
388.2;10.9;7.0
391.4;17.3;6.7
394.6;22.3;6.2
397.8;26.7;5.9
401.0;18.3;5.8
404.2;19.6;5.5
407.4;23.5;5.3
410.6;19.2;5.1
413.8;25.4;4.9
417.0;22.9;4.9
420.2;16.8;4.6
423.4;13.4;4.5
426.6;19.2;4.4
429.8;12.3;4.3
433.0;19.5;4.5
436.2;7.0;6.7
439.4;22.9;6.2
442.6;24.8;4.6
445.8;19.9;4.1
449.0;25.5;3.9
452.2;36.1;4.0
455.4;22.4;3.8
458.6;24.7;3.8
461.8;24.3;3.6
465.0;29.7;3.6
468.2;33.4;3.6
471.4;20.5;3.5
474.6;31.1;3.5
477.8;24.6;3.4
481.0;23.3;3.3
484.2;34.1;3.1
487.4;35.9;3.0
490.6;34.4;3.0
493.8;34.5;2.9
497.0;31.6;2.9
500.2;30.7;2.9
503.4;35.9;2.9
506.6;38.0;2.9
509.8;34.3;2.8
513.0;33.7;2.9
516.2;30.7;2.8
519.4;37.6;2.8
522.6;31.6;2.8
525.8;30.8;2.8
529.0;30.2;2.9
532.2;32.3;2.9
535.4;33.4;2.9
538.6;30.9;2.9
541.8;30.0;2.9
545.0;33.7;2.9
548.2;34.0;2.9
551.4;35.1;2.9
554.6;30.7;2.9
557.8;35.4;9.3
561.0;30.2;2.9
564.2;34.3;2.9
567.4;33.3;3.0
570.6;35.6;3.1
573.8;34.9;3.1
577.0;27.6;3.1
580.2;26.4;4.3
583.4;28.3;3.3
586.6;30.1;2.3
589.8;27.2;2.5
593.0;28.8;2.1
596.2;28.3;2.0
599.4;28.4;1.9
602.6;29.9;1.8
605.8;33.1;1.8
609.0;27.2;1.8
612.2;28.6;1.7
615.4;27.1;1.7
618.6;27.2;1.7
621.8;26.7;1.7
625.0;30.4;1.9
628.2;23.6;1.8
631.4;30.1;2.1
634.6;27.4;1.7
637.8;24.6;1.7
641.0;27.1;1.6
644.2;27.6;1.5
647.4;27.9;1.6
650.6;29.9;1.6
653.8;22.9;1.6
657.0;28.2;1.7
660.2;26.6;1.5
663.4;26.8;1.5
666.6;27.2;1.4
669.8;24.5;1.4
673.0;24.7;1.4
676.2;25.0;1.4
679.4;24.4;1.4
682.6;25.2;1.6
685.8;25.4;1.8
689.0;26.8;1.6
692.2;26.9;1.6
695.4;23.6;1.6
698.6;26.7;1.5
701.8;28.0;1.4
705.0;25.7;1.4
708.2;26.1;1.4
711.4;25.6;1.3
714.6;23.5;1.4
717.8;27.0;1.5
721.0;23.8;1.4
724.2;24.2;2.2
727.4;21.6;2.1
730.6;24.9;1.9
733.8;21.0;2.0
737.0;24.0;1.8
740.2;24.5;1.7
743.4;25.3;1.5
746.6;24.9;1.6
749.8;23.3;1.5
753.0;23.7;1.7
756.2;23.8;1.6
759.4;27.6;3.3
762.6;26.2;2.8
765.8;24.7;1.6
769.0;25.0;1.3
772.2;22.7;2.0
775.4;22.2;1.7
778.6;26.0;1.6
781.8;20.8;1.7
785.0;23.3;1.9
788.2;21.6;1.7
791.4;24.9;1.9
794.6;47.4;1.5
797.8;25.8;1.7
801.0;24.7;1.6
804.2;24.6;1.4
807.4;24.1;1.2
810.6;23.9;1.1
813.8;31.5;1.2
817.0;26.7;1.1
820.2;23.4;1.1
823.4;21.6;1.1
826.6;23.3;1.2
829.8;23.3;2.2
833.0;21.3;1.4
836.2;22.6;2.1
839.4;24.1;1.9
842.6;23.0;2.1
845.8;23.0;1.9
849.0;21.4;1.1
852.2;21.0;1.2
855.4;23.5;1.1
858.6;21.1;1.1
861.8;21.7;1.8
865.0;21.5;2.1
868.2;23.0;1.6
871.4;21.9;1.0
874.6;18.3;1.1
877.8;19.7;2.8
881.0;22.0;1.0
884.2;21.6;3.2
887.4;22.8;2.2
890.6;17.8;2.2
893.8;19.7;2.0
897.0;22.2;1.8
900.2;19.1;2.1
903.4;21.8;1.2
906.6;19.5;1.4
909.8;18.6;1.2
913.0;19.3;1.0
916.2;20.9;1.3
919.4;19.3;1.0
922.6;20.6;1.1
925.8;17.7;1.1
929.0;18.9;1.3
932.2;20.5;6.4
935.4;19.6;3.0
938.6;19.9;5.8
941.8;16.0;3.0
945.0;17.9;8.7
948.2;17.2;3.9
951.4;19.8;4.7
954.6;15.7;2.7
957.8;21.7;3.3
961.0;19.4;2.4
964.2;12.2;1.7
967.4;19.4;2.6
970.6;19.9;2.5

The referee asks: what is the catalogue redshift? 0.21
